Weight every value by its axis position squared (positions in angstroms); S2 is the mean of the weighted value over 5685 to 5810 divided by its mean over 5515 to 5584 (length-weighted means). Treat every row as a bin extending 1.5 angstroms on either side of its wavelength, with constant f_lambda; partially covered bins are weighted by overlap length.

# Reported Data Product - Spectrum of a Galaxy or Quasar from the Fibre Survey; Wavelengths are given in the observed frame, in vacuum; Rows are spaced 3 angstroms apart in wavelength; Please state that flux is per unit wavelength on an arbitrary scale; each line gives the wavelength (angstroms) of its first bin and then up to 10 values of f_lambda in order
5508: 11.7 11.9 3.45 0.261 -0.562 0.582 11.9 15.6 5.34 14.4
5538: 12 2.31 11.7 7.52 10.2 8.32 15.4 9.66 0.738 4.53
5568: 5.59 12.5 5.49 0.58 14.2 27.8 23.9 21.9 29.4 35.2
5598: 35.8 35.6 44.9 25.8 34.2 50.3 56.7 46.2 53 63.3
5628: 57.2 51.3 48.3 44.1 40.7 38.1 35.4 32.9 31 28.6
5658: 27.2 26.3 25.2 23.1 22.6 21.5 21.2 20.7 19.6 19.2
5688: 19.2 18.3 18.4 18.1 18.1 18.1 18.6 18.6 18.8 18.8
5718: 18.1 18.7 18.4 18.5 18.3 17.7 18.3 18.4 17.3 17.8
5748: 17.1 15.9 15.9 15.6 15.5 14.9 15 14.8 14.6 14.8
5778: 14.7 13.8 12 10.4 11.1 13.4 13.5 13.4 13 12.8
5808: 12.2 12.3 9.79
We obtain 2.1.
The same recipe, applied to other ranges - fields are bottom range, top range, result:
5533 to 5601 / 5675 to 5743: 1.35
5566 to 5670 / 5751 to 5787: 0.46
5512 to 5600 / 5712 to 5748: 1.60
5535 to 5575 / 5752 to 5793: 1.81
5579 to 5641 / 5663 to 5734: 0.50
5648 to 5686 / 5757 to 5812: 0.58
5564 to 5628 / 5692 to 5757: 0.61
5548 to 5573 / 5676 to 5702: 2.41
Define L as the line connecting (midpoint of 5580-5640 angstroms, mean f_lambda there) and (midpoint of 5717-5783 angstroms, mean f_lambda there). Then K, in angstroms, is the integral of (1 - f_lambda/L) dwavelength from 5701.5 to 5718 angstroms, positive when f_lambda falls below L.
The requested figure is 3.4 angstroms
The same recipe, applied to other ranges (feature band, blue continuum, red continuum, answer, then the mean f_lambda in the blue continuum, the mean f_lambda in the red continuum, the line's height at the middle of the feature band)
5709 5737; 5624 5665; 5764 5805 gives 7.08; 39.1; 13.4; 24.7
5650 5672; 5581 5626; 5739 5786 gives 2.78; 38.4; 15.4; 30.1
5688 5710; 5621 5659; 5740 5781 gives 8.19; 42.5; 15.6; 29.3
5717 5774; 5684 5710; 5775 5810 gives -4.42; 18.5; 12.8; 15.6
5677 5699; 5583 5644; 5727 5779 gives 7.03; 41.5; 16.4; 28.1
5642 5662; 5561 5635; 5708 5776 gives -3.98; 31.5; 17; 26.1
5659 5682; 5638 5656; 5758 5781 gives 6.12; 34.9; 14.8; 31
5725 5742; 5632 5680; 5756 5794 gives 1.36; 30.8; 13.9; 19.8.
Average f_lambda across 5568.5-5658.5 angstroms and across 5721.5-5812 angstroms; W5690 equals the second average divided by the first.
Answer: 0.4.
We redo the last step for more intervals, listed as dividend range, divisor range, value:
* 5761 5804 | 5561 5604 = 0.70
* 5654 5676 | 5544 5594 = 1.96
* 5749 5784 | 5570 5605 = 0.63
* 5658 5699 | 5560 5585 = 2.30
